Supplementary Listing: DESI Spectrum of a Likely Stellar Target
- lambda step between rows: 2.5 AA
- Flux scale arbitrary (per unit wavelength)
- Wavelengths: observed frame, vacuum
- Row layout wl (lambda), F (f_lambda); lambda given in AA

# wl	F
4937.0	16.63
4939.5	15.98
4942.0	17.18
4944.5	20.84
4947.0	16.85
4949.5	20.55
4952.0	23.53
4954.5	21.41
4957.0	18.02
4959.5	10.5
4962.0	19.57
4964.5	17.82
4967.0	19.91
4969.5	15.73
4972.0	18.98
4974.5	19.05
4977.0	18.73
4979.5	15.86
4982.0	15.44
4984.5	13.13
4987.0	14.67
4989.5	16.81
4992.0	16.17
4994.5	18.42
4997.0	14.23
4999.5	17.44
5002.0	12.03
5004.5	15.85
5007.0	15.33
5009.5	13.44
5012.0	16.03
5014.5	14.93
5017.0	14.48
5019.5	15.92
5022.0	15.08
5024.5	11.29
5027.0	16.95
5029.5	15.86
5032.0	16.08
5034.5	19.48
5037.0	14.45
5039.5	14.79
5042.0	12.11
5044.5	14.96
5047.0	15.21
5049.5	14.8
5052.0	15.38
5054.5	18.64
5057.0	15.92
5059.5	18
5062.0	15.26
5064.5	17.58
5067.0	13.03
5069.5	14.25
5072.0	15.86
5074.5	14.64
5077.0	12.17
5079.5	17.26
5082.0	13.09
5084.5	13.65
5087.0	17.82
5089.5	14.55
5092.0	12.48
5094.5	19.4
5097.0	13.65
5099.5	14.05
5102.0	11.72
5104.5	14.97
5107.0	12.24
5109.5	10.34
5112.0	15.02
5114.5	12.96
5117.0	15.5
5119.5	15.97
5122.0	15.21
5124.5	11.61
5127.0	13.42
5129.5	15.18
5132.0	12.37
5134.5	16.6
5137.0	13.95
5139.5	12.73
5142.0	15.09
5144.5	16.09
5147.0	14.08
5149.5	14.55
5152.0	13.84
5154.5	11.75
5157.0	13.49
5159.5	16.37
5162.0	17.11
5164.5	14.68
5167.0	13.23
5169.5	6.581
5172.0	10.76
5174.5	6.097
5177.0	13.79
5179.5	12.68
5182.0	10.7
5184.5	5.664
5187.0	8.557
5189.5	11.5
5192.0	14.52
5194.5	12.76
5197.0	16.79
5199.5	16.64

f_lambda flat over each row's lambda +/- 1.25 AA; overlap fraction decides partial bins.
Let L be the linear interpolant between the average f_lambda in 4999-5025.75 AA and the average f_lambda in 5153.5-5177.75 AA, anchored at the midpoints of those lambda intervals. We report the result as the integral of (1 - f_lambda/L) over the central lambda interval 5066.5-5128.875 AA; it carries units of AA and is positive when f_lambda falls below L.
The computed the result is -3.95 AA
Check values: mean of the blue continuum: 14.6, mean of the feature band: 14.2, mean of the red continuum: 12.4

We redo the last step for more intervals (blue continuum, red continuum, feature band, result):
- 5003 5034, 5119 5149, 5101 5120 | 1.28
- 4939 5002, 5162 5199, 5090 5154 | -4.37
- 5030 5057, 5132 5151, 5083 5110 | 1.57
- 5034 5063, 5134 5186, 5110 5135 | -0.83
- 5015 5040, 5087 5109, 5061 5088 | -0.58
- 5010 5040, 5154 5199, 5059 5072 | -0.87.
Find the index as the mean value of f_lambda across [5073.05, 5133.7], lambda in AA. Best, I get 14.2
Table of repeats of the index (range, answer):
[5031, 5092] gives 15.3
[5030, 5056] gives 15.6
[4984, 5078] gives 15.3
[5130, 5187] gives 12.8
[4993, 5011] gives 15.3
